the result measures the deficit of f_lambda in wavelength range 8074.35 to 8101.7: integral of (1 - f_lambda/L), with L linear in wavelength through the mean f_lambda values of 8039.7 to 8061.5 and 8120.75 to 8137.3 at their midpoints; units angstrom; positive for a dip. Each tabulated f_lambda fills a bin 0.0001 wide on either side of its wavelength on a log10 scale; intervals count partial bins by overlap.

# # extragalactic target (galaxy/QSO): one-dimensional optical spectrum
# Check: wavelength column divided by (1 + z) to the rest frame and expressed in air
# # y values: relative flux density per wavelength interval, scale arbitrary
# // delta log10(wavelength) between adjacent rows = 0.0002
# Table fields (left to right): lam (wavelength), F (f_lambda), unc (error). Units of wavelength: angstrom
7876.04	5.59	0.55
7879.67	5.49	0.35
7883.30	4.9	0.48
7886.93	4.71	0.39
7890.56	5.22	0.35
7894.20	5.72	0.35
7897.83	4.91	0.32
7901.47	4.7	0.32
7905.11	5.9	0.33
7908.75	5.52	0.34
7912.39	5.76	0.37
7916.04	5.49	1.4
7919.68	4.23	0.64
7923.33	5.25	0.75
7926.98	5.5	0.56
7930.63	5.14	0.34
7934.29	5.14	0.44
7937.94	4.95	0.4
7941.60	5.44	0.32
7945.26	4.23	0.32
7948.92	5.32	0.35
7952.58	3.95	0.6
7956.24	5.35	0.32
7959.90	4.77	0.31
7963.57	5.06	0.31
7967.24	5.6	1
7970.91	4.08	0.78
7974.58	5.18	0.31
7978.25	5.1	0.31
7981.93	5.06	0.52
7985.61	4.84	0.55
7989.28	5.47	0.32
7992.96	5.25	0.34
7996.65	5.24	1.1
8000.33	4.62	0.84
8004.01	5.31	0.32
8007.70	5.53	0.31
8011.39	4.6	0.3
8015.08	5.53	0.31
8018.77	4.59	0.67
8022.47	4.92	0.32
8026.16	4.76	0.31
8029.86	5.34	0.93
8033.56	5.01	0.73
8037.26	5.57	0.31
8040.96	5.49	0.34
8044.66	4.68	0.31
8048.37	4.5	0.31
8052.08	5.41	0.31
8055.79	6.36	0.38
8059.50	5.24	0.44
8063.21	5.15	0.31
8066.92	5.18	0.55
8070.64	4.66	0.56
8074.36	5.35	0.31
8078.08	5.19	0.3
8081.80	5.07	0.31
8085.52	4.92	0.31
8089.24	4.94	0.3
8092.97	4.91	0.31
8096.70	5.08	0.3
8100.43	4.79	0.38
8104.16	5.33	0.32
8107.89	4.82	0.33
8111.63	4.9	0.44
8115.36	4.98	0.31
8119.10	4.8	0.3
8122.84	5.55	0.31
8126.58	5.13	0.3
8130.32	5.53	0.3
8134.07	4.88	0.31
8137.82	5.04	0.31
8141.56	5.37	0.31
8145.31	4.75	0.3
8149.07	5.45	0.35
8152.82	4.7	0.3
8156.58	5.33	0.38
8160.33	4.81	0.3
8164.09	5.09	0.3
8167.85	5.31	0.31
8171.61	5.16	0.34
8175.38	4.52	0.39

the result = 1.3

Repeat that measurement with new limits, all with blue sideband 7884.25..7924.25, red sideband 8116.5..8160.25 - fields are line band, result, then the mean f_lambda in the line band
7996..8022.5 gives 0.7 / 5.04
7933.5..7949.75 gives 0.7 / 4.99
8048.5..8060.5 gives -0.9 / 5.53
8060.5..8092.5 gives 0.6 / 5.06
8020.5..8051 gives 0.7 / 5.04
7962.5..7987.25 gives 0.9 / 4.99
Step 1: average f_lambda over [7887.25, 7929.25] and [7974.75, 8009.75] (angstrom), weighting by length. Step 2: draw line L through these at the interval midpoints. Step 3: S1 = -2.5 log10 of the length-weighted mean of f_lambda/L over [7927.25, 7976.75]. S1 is 0.05 mag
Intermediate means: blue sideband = 5.27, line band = 4.96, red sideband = 5.16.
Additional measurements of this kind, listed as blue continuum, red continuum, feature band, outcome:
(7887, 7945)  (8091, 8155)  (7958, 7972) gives 0.055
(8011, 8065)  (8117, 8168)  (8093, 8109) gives 0.028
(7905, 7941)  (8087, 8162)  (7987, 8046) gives 0.010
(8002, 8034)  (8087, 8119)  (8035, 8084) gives -0.043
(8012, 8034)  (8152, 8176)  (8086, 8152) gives -0.010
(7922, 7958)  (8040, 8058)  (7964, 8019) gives 0.013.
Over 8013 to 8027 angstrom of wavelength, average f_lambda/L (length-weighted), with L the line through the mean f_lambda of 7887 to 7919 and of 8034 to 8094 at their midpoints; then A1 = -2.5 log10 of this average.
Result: 0.053 mag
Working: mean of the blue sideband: 5.32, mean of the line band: 4.96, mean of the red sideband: 5.16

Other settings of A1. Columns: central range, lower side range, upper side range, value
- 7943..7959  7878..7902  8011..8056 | 0.082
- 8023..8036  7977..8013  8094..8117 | 0.004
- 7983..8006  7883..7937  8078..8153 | 0.005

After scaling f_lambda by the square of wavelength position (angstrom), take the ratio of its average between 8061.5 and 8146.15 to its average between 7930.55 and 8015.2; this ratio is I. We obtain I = 1.04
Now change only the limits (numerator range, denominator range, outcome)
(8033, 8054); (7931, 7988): 1.06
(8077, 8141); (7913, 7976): 1.05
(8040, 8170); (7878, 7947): 1.04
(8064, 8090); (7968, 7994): 1.03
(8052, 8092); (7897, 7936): 1.03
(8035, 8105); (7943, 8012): 1.06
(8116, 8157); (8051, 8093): 1.00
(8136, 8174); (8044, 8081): 1.01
